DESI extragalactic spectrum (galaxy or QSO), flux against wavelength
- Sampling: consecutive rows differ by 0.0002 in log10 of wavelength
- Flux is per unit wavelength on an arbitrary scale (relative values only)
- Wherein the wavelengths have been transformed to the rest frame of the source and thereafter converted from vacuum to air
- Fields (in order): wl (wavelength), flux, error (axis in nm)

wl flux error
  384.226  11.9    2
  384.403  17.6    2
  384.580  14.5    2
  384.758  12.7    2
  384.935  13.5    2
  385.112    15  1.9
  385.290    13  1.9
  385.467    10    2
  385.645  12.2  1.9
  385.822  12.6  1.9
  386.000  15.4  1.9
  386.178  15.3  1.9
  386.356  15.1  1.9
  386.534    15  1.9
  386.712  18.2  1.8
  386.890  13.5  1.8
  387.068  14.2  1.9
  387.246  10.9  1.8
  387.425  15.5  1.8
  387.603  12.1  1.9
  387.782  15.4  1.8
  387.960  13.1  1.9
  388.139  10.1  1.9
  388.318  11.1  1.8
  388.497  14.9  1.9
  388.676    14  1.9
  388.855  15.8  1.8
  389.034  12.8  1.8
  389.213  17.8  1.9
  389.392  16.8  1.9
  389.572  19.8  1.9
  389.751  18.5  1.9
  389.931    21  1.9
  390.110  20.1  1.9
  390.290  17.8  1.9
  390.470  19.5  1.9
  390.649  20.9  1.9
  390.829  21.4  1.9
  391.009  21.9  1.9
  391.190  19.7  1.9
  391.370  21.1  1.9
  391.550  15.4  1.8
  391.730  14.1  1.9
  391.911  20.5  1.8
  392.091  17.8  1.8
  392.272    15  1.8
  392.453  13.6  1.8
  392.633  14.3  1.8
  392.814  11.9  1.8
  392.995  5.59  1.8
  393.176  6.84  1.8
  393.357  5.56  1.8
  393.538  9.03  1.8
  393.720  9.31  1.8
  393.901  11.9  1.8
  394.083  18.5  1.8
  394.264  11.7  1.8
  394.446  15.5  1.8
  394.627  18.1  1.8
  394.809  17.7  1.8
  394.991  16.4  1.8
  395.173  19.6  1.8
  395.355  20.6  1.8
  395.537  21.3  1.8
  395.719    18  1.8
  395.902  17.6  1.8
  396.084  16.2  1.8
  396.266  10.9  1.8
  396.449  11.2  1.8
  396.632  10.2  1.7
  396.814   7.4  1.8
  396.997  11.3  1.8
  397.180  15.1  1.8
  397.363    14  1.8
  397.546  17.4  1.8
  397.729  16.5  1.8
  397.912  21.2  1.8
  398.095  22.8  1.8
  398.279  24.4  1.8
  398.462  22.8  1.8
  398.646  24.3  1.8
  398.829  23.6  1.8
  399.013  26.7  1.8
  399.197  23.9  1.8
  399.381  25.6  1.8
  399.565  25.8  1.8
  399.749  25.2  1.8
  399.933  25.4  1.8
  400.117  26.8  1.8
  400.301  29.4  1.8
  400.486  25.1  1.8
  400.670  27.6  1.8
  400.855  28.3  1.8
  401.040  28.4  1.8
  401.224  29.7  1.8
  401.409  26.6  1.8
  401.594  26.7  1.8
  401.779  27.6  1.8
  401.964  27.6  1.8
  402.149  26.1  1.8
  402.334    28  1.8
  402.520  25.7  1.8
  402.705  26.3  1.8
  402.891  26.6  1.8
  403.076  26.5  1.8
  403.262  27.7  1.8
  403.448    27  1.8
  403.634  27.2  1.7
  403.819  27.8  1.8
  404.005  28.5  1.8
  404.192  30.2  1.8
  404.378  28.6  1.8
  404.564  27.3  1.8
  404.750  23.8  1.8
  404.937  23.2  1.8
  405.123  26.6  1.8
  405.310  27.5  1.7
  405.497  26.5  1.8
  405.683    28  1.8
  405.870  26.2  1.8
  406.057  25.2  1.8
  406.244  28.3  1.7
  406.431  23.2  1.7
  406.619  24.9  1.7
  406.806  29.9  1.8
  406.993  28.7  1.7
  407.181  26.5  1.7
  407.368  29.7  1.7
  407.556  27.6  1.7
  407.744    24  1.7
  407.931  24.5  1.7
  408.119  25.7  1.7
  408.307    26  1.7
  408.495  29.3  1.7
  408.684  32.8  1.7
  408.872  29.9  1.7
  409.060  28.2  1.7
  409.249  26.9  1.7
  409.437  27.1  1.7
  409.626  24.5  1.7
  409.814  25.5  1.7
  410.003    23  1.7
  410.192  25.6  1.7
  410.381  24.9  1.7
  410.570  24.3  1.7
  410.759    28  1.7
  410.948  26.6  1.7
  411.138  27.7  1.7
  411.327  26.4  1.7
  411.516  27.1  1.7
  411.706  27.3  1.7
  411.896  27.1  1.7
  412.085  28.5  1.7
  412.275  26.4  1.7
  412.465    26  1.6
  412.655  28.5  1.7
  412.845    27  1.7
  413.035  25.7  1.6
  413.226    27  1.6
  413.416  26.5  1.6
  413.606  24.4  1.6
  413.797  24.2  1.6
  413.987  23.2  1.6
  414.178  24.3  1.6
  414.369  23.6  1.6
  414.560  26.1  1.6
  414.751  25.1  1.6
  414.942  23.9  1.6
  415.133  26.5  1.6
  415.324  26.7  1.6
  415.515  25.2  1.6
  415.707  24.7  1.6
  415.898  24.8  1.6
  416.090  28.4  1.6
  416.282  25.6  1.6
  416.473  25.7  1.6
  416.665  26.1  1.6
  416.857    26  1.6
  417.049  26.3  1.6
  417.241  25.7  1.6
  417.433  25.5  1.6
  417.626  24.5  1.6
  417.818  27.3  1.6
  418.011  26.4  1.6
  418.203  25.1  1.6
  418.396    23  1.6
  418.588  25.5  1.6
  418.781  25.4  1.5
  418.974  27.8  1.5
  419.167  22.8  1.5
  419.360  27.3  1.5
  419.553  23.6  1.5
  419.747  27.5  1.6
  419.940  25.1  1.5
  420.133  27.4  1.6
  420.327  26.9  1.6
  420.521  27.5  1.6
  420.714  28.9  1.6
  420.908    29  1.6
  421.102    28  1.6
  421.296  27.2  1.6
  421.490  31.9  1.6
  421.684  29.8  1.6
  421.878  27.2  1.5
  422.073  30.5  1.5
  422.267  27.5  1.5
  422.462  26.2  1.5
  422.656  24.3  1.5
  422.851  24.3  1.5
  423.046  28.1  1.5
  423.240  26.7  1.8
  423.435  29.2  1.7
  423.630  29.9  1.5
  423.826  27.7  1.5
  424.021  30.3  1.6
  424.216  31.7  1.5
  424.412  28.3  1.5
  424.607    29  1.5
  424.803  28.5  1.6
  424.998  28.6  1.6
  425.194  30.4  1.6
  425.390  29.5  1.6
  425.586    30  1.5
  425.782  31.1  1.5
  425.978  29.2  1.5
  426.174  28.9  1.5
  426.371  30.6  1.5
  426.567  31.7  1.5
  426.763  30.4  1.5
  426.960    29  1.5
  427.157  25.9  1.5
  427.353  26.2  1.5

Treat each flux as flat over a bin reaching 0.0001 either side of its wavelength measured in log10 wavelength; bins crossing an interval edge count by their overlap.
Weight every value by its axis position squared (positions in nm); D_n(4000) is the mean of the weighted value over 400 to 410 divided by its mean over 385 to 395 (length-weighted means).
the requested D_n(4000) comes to 1.95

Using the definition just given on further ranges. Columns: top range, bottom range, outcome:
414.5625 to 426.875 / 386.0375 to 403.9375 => 1.63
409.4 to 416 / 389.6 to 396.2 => 1.75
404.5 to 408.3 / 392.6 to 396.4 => 1.98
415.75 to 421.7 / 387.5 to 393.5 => 1.95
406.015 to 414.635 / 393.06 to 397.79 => 2.02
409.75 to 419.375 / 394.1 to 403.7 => 1.26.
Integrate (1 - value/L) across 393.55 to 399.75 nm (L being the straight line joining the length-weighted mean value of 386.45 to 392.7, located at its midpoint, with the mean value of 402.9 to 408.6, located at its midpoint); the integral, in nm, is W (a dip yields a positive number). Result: 0.97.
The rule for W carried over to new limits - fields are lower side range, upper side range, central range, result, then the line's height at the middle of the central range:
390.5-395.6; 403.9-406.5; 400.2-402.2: -0.40 nm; 23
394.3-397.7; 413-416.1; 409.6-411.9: -0.28 nm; 23.2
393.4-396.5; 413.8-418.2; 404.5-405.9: -0.40 nm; 20.3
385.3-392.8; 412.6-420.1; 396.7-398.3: 0.23 nm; 18.9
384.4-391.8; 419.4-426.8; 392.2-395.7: 0.78 nm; 17.8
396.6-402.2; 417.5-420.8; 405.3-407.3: -0.22 nm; 24.1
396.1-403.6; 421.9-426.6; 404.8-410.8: -0.40 nm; 24.9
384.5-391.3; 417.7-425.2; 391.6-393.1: 0.27 nm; 17.2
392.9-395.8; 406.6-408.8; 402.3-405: -0.41 nm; 23.5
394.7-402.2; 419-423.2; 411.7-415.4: -0.08 nm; 25.3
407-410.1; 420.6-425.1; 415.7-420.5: 0.36 nm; 27.9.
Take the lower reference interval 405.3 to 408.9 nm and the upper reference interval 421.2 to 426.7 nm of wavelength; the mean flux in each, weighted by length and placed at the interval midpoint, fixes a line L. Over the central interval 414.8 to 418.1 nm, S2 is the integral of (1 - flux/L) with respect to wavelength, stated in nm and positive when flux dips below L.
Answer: 0.27 nm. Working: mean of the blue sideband 27.2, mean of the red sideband 28.9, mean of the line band 25.8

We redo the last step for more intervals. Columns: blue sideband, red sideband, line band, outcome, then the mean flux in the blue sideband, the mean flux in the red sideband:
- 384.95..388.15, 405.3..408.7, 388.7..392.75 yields -0.359 nm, 13.8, 26.9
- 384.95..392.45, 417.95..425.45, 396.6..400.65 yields -0.398 nm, 15.9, 27.5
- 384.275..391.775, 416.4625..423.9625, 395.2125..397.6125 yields 0.488 nm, 15.7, 26.8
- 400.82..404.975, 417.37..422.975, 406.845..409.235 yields -0.062 nm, 27.2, 26.7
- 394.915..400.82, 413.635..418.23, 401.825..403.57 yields -0.422 nm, 20.2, 25.4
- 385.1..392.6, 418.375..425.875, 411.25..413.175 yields -0.216 nm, 15.9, 27.8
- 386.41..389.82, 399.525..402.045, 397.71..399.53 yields 0.112 nm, 14.7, 27.2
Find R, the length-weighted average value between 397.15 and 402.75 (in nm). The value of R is 24.8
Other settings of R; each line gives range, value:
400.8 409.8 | 27.1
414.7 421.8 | 26.3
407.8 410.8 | 26.6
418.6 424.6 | 27.6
